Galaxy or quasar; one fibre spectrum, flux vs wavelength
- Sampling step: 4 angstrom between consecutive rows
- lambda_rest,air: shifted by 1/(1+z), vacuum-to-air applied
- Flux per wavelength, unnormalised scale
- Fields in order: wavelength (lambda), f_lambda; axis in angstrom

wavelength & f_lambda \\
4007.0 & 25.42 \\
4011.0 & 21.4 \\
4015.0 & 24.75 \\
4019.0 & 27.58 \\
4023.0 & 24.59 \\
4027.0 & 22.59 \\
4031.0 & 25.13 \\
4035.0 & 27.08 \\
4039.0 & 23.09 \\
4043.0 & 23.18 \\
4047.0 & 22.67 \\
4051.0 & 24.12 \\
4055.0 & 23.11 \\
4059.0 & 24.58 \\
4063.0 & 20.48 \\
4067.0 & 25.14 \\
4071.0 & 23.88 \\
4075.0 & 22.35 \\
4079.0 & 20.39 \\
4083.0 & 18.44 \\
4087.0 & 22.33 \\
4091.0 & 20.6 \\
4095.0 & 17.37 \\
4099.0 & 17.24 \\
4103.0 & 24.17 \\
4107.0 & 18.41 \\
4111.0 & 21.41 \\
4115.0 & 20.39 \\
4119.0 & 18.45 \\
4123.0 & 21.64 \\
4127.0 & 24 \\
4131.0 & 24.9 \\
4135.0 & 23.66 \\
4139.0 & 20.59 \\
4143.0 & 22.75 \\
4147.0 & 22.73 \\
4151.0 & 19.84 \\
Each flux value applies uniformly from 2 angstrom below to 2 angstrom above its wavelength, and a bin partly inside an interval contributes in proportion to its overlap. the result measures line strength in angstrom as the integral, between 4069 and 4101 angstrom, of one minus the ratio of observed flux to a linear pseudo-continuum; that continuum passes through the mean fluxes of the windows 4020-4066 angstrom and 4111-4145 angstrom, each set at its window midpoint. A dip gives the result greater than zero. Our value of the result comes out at 3.6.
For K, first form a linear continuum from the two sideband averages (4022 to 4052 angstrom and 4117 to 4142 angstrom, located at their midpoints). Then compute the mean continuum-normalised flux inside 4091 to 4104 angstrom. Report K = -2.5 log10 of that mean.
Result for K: 0.18 mag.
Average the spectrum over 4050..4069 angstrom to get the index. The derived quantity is 23.5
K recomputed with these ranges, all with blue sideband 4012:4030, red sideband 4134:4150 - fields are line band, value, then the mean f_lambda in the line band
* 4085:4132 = 0.10 mag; 20.8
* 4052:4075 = 0.02 mag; 23.4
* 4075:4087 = 0.15 mag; 20.4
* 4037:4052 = 0.05 mag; 23.2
